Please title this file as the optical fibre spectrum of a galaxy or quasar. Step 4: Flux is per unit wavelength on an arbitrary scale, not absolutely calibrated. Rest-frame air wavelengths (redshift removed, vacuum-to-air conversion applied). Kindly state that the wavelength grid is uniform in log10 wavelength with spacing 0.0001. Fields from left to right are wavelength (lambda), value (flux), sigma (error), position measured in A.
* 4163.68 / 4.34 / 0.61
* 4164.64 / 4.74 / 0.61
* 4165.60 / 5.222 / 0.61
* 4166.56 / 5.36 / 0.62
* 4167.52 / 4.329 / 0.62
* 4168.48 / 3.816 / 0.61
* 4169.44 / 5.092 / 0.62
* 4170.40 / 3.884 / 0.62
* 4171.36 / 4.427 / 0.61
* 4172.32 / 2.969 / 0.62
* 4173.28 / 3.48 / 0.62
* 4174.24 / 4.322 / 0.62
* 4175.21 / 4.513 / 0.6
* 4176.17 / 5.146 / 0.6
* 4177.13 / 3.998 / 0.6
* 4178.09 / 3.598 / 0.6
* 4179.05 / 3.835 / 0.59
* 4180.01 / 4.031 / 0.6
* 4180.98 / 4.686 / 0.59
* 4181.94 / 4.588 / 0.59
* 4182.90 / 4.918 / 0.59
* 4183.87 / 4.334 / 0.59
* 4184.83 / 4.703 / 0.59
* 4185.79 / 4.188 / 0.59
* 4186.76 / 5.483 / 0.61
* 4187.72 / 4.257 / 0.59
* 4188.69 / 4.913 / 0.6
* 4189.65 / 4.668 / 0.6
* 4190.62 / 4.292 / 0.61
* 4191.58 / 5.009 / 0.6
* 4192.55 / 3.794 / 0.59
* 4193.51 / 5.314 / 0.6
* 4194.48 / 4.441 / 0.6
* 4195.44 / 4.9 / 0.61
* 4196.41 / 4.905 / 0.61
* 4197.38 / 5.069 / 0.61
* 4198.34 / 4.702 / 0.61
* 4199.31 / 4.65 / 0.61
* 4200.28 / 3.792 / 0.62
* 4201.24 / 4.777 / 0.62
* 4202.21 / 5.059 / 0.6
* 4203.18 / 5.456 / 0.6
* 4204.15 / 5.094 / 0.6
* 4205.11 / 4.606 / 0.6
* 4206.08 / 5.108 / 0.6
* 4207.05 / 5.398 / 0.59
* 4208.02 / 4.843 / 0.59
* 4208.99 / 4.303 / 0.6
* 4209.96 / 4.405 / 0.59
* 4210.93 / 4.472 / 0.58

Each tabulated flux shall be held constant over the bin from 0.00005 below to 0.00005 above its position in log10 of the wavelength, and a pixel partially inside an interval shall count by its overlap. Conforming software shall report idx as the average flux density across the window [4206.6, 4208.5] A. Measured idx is 5.11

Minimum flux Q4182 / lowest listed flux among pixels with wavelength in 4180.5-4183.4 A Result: 4.588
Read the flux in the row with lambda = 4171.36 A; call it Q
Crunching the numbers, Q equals 4.427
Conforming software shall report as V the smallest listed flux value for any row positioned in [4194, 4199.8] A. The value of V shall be 4.441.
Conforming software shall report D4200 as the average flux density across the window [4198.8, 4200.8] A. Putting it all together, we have 4.24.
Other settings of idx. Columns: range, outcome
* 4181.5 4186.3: 4.55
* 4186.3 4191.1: 4.72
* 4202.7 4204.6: 5.27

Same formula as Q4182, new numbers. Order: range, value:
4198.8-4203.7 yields 3.792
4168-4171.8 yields 3.816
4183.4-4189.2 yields 4.188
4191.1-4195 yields 3.794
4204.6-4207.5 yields 4.606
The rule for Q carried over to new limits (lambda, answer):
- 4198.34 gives 4.702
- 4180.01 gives 4.031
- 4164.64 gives 4.74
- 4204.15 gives 5.094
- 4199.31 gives 4.65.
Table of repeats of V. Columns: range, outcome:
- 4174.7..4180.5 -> 3.598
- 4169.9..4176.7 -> 2.969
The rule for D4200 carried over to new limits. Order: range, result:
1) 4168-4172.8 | 4.04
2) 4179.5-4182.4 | 4.42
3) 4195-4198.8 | 4.89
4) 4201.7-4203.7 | 5.23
